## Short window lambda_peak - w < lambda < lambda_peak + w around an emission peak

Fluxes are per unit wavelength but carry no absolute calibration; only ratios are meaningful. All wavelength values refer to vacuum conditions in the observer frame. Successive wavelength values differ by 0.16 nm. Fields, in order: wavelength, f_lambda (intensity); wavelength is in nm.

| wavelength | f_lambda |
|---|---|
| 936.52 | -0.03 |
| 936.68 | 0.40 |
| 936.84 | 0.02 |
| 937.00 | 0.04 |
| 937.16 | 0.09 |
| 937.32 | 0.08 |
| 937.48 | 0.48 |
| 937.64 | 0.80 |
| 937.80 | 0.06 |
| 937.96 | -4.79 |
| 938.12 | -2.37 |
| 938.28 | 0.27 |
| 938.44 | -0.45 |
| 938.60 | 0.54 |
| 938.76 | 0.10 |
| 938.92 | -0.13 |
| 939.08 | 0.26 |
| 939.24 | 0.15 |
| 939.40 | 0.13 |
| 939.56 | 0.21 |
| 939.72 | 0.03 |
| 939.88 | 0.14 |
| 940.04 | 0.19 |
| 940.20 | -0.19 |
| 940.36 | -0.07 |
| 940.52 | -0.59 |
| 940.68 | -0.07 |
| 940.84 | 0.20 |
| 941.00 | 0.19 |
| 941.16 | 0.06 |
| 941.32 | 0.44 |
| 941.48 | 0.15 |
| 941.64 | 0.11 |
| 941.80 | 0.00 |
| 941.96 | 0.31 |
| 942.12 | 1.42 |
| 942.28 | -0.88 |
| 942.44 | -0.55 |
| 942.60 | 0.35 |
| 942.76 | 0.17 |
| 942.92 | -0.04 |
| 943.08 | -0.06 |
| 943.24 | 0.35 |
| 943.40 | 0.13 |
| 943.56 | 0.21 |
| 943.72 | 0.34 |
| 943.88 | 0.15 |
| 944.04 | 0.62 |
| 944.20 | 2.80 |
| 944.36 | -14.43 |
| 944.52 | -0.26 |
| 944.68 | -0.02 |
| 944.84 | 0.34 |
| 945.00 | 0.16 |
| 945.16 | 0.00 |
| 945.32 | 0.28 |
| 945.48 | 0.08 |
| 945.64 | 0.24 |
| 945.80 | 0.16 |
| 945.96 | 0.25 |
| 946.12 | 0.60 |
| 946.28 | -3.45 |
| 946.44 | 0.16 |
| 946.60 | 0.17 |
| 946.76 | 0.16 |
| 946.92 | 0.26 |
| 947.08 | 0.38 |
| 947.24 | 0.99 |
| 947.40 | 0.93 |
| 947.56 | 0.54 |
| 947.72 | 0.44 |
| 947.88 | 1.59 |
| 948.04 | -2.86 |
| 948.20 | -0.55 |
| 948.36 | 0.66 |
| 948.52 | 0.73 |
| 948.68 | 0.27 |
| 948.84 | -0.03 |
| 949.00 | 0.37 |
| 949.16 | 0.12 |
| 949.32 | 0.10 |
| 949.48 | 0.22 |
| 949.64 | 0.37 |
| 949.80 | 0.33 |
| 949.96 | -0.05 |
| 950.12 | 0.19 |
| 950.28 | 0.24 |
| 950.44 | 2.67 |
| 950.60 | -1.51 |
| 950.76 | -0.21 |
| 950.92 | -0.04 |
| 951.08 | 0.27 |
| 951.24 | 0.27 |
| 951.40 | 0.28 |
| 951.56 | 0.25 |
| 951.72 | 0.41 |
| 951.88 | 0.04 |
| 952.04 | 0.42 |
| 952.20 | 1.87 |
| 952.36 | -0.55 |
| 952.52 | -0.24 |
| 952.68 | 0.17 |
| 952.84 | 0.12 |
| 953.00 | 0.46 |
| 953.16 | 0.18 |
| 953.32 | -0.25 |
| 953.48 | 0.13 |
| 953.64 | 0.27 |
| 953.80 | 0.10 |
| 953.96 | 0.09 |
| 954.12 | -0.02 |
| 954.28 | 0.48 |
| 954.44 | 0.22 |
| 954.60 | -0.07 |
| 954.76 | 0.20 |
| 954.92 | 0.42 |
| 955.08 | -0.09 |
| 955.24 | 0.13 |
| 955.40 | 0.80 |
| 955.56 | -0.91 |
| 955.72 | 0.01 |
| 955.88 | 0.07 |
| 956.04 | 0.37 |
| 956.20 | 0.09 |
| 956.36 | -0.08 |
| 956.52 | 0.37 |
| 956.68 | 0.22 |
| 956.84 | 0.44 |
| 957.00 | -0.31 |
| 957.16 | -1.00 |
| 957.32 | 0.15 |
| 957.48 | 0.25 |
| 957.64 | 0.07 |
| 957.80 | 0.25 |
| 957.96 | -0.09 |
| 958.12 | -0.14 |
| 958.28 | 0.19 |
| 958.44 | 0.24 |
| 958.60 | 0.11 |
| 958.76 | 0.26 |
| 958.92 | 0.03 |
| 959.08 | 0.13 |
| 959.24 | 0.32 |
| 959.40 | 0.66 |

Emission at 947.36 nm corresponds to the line H-gamma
